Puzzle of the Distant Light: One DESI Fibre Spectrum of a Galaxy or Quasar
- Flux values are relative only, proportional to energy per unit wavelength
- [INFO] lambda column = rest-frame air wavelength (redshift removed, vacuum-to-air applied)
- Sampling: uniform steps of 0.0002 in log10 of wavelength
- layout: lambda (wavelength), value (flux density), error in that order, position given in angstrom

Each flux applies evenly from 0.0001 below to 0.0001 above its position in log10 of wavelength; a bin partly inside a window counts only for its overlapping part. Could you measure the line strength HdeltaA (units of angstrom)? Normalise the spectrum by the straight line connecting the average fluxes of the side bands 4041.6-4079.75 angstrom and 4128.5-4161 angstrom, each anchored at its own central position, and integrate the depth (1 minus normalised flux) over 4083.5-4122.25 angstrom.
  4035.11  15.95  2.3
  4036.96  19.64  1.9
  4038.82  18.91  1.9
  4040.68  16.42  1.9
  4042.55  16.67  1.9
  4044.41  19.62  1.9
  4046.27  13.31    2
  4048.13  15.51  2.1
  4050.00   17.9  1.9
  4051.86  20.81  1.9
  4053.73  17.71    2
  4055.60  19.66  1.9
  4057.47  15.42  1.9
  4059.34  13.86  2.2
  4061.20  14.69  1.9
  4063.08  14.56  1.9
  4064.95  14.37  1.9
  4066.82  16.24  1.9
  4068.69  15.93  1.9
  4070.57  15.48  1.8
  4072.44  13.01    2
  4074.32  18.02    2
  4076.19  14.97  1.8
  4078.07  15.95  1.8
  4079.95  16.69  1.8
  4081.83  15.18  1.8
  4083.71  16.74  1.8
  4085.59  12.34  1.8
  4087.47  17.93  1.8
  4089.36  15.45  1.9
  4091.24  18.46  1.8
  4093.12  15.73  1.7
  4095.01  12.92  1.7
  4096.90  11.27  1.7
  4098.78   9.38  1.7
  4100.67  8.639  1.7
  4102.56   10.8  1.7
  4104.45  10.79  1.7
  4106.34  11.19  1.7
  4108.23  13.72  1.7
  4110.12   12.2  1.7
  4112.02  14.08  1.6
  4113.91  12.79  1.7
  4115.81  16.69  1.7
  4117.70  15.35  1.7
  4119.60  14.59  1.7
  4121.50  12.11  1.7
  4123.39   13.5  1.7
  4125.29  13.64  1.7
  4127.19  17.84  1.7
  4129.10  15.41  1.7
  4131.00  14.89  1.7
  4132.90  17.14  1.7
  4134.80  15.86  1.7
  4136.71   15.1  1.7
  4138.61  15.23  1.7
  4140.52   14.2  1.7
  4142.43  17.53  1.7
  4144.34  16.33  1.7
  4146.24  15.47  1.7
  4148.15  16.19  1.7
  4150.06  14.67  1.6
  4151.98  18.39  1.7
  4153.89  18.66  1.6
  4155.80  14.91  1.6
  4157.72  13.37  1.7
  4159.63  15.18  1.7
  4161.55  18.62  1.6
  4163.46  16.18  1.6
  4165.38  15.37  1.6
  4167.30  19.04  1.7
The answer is 6.3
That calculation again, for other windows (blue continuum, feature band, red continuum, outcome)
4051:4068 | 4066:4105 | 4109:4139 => 3.3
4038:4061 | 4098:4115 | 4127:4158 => 5.0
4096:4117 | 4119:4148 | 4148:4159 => -2.0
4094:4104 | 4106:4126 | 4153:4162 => -2.5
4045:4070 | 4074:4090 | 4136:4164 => 0.3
